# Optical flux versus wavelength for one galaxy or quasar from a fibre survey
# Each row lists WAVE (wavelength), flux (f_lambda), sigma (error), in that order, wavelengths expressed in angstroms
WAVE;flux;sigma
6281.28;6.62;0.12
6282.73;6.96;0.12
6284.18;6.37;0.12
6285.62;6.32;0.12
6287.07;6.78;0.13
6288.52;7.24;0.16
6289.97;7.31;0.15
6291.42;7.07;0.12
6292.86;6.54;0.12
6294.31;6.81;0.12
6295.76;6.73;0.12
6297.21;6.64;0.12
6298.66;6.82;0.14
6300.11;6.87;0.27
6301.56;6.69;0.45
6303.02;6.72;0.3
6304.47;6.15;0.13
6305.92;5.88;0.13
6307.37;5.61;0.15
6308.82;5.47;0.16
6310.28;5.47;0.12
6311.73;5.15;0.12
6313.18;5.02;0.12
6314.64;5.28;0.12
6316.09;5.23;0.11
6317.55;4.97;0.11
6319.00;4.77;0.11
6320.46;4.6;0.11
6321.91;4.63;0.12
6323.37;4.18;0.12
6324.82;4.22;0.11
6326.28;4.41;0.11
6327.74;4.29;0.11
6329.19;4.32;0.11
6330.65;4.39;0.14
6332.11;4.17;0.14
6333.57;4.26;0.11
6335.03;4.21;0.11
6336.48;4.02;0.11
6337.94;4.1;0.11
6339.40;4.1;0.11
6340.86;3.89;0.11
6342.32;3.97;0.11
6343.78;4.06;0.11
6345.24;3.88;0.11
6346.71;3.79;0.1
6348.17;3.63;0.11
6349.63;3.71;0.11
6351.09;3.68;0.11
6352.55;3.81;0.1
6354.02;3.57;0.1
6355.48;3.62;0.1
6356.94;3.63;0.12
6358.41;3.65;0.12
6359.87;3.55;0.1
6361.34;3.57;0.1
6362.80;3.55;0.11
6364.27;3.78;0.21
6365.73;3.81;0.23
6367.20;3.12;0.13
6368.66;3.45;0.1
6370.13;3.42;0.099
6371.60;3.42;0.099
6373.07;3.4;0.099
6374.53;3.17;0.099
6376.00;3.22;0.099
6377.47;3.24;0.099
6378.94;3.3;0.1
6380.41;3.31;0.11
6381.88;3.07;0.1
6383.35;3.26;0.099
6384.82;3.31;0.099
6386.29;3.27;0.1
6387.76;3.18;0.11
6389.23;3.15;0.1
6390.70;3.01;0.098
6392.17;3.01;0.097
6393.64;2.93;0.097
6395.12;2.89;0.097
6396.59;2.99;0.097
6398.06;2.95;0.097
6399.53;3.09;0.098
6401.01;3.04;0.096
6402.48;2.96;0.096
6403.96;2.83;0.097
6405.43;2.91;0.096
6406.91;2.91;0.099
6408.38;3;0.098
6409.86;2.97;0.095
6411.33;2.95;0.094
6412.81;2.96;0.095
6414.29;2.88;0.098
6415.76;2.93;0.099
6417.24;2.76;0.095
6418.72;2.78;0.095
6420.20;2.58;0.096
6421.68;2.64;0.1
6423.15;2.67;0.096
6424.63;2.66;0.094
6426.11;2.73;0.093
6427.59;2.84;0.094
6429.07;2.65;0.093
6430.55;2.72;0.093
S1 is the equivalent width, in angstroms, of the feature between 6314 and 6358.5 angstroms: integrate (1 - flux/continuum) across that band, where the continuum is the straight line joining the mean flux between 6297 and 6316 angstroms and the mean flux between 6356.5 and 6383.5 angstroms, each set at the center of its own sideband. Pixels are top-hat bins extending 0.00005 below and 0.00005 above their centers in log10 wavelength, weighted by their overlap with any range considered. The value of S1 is 5.5 angstroms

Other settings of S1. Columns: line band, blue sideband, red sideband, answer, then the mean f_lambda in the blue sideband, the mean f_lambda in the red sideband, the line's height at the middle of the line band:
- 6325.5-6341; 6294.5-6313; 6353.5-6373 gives 2.1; 6.17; 3.54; 4.87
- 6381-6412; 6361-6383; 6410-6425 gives 0.3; 3.38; 2.79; 3.07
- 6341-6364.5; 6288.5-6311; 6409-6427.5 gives 5.4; 6.48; 2.8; 4.83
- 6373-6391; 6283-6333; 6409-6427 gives 2.5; 5.68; 2.79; 3.74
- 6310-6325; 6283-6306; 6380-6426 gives 2.7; 6.71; 2.96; 5.92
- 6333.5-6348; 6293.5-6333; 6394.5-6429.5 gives 2.1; 5.38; 2.86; 4.68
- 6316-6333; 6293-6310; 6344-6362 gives 2.3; 6.38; 3.68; 5.17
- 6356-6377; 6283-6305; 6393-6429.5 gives 4.2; 6.75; 2.86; 4.34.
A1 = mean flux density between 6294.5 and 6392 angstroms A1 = 4.27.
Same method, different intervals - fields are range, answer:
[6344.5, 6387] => 3.49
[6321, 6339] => 4.27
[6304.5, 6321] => 5.27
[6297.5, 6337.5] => 5.11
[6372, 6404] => 3.13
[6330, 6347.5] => 4.07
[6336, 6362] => 3.79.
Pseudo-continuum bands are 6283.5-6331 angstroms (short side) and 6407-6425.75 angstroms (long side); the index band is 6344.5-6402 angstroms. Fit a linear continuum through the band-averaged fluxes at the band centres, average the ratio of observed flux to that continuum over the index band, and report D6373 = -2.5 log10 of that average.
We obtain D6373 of 0.174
